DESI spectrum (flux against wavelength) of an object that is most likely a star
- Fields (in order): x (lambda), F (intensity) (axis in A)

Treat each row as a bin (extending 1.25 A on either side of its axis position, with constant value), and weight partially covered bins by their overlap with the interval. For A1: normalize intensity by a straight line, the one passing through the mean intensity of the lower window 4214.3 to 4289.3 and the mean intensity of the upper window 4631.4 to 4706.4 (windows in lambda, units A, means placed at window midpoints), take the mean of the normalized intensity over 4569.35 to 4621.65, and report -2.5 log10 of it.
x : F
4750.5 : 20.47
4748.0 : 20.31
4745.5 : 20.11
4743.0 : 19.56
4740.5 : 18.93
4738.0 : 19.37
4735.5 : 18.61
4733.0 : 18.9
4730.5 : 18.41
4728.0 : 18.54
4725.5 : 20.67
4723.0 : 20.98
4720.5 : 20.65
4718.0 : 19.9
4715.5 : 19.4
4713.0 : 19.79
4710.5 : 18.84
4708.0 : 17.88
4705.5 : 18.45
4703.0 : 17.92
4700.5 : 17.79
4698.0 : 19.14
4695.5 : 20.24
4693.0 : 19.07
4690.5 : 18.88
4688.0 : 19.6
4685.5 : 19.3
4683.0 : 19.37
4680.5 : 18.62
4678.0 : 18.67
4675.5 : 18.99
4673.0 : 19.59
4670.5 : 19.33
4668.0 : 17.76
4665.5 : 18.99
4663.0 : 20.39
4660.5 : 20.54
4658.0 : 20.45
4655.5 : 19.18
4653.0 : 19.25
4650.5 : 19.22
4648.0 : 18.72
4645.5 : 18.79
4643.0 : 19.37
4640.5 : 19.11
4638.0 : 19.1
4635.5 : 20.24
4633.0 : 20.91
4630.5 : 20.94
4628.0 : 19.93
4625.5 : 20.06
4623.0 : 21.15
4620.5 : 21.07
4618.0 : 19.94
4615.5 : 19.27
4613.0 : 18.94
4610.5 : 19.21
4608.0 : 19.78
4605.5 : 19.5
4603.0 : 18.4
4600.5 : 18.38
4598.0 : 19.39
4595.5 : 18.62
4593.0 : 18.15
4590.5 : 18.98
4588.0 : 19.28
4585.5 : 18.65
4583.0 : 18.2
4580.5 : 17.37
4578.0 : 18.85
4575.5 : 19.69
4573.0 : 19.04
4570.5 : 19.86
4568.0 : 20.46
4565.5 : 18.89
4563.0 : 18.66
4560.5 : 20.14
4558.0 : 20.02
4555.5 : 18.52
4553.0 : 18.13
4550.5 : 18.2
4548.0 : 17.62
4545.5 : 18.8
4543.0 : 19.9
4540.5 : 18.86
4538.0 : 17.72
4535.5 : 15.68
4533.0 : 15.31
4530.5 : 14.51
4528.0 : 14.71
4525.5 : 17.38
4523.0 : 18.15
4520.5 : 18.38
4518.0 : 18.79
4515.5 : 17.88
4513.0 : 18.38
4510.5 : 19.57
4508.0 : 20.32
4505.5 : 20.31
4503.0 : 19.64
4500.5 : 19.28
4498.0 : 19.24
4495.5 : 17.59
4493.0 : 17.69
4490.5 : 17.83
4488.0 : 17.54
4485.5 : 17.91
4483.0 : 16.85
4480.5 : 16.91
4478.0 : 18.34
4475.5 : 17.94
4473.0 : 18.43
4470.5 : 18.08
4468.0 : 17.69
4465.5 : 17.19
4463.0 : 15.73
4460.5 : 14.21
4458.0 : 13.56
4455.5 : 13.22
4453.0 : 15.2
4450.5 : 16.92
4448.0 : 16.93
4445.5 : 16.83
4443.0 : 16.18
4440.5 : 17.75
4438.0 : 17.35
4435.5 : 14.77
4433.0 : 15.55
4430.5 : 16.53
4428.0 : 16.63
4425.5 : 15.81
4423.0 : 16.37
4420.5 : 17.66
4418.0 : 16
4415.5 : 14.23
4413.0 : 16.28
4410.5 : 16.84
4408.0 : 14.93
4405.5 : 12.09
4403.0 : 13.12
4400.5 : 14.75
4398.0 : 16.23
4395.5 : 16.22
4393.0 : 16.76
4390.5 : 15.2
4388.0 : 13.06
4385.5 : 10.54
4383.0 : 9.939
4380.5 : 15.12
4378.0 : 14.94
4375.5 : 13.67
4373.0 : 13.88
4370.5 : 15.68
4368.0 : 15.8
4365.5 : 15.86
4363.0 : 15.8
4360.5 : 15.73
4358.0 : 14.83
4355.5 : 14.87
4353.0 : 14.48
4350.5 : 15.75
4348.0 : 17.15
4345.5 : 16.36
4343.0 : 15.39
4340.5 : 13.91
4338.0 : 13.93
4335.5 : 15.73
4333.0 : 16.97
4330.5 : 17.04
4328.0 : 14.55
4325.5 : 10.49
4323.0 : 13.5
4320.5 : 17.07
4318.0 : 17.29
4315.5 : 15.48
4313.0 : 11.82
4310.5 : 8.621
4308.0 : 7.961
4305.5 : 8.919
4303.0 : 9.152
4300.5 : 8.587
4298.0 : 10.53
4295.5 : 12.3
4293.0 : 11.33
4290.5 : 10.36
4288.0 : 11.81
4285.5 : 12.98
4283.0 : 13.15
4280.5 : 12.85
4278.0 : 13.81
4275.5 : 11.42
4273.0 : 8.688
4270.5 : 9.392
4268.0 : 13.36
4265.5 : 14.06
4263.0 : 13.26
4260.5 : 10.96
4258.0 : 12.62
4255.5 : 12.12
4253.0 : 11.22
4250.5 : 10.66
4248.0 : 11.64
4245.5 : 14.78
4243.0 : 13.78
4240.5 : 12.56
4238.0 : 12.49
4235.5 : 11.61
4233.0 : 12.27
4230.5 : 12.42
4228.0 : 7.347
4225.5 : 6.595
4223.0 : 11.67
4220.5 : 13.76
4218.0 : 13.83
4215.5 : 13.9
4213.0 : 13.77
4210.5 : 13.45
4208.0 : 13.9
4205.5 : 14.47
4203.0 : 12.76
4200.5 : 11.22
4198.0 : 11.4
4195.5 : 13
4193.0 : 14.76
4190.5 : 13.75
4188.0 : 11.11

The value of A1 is -0.06 mag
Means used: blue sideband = 12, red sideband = 19.2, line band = 19.1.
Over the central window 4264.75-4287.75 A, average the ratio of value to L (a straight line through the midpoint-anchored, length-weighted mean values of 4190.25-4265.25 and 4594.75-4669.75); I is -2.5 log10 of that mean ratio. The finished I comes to 0.097 mag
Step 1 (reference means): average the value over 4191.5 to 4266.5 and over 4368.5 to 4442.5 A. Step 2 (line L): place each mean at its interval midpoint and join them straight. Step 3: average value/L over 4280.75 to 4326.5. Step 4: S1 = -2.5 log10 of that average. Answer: 0.15 mag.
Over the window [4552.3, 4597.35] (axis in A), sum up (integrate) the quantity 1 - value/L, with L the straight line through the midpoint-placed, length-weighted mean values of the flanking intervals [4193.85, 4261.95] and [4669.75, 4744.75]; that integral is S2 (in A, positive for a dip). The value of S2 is -4.5 A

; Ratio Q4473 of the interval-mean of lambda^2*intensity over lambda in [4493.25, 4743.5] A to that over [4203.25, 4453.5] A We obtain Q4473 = 1.57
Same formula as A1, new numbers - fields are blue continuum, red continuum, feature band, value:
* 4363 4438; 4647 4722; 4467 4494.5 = -0.098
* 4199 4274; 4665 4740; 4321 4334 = -0.084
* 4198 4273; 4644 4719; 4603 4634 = -0.104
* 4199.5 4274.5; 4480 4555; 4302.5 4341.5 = 0.048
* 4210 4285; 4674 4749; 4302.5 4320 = 0.127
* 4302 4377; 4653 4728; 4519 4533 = 0.026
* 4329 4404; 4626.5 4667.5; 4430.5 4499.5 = -0.012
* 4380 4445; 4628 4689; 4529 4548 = 0.010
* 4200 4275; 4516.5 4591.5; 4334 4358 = -0.075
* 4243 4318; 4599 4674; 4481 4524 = -0.119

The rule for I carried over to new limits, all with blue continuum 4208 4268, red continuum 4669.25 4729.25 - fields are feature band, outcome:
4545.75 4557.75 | -0.082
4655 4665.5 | -0.080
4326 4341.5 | -0.108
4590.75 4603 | -0.057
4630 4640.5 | -0.104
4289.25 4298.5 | 0.173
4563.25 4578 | -0.128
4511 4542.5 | -0.041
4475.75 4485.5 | -0.102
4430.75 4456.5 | -0.051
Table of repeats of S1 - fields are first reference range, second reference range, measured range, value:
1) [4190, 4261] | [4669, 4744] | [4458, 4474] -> -0.06 mag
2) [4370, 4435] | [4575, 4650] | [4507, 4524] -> -0.09 mag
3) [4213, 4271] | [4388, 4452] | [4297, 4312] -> 0.43 mag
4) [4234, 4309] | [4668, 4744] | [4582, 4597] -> -0.09 mag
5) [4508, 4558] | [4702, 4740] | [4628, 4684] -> -0.04 mag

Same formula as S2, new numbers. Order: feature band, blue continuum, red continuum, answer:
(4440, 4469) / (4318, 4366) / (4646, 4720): 1.17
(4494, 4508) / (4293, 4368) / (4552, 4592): -1.42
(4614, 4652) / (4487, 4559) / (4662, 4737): -2.18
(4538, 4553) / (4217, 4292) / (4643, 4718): -1.53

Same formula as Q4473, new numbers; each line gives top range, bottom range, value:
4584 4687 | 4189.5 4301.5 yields 1.90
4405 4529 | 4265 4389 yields 1.36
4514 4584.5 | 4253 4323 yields 1.73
